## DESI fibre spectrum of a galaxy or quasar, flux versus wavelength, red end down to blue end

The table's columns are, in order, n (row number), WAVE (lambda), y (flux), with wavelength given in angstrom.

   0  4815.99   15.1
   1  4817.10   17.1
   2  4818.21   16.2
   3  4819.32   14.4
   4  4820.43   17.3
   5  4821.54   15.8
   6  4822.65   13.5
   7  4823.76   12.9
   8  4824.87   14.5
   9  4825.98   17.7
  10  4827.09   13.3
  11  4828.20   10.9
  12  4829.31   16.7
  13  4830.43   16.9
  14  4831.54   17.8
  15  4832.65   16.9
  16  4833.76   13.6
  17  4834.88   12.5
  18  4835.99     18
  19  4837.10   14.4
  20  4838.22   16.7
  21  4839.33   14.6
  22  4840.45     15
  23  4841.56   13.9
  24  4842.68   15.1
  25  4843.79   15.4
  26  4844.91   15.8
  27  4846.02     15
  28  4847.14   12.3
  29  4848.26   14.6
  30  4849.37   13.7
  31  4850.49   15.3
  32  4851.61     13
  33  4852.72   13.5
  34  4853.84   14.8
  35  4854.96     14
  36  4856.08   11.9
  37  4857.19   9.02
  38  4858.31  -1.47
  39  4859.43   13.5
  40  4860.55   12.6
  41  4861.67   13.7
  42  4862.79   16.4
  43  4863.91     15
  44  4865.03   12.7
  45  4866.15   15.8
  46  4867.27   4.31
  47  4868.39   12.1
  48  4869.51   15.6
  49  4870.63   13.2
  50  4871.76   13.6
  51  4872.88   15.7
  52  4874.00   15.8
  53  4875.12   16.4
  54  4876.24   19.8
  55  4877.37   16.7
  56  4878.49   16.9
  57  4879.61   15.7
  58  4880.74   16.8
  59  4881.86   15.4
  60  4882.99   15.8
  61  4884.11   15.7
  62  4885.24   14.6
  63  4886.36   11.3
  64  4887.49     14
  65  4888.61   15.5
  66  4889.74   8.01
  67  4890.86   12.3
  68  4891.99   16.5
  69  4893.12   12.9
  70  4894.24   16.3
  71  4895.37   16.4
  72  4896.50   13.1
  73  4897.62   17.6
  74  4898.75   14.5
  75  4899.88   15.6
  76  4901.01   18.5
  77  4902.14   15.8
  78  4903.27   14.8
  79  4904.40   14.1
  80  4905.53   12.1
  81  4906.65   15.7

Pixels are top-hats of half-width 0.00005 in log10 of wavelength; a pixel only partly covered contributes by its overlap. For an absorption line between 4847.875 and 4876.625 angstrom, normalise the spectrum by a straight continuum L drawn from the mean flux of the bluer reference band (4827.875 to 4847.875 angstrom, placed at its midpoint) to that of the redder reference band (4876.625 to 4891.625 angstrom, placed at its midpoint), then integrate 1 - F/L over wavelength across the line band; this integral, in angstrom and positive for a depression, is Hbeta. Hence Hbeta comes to 3.2 angstrom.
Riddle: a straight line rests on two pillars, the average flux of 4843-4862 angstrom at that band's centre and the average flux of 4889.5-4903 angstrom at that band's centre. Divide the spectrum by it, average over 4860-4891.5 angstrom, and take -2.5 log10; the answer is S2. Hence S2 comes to -0.03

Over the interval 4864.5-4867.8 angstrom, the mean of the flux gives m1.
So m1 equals 11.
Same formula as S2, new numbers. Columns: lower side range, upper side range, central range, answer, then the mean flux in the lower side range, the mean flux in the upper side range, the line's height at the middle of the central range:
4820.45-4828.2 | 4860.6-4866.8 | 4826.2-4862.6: 0.04 mag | 14.5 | 14.4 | 14.5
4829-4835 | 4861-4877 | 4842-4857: 0.08 mag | 15.9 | 14.3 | 15.2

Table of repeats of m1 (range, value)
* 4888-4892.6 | 13.1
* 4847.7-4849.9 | 14.2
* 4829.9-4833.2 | 17.2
